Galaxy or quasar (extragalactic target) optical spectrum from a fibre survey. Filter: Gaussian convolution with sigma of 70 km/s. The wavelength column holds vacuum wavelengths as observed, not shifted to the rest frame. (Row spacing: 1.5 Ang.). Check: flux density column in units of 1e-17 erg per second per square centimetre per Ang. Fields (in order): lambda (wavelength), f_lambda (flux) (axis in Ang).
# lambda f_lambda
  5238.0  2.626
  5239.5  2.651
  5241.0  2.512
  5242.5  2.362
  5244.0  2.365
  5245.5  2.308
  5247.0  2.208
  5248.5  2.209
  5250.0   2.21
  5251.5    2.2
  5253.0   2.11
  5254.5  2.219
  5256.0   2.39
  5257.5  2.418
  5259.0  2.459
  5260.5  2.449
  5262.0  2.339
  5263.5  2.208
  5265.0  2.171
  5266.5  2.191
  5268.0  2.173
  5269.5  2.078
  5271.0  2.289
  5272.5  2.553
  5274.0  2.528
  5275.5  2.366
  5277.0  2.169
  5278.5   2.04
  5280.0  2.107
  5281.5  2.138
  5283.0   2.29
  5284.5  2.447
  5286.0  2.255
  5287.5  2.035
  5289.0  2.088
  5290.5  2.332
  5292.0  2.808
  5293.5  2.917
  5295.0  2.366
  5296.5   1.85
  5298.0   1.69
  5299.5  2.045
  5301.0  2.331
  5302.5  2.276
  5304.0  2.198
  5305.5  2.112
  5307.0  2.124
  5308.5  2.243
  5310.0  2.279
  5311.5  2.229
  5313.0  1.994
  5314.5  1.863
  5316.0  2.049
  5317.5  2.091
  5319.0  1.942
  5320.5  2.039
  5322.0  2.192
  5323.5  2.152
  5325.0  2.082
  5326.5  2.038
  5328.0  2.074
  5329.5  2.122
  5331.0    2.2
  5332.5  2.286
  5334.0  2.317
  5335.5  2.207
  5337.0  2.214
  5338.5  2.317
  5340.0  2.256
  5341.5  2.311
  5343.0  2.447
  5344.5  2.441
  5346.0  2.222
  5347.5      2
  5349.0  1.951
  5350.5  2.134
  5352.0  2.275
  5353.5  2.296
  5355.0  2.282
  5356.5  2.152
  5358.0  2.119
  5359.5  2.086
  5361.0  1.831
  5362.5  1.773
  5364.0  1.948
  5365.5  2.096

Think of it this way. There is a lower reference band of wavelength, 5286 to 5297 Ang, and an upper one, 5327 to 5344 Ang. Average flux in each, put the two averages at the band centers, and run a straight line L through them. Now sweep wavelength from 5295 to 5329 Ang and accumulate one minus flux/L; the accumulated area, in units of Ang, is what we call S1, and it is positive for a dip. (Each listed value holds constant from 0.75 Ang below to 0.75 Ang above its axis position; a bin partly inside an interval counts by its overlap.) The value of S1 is 3.09 Ang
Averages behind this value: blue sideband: 2.35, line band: 2.09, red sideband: 2.25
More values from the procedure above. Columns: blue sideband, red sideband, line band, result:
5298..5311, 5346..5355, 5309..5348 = -0.2 Ang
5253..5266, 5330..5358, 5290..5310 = 0.2 Ang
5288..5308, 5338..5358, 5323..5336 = 0.4 Ang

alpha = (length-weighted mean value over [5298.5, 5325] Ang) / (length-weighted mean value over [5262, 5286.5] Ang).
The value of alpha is 0.9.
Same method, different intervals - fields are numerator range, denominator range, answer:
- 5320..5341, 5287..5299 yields 0.96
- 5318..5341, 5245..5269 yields 0.96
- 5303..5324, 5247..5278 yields 0.92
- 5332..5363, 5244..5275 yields 0.96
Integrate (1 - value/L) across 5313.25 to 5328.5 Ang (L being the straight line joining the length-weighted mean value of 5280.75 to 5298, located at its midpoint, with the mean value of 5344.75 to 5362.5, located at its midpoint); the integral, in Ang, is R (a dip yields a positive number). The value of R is 1.1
